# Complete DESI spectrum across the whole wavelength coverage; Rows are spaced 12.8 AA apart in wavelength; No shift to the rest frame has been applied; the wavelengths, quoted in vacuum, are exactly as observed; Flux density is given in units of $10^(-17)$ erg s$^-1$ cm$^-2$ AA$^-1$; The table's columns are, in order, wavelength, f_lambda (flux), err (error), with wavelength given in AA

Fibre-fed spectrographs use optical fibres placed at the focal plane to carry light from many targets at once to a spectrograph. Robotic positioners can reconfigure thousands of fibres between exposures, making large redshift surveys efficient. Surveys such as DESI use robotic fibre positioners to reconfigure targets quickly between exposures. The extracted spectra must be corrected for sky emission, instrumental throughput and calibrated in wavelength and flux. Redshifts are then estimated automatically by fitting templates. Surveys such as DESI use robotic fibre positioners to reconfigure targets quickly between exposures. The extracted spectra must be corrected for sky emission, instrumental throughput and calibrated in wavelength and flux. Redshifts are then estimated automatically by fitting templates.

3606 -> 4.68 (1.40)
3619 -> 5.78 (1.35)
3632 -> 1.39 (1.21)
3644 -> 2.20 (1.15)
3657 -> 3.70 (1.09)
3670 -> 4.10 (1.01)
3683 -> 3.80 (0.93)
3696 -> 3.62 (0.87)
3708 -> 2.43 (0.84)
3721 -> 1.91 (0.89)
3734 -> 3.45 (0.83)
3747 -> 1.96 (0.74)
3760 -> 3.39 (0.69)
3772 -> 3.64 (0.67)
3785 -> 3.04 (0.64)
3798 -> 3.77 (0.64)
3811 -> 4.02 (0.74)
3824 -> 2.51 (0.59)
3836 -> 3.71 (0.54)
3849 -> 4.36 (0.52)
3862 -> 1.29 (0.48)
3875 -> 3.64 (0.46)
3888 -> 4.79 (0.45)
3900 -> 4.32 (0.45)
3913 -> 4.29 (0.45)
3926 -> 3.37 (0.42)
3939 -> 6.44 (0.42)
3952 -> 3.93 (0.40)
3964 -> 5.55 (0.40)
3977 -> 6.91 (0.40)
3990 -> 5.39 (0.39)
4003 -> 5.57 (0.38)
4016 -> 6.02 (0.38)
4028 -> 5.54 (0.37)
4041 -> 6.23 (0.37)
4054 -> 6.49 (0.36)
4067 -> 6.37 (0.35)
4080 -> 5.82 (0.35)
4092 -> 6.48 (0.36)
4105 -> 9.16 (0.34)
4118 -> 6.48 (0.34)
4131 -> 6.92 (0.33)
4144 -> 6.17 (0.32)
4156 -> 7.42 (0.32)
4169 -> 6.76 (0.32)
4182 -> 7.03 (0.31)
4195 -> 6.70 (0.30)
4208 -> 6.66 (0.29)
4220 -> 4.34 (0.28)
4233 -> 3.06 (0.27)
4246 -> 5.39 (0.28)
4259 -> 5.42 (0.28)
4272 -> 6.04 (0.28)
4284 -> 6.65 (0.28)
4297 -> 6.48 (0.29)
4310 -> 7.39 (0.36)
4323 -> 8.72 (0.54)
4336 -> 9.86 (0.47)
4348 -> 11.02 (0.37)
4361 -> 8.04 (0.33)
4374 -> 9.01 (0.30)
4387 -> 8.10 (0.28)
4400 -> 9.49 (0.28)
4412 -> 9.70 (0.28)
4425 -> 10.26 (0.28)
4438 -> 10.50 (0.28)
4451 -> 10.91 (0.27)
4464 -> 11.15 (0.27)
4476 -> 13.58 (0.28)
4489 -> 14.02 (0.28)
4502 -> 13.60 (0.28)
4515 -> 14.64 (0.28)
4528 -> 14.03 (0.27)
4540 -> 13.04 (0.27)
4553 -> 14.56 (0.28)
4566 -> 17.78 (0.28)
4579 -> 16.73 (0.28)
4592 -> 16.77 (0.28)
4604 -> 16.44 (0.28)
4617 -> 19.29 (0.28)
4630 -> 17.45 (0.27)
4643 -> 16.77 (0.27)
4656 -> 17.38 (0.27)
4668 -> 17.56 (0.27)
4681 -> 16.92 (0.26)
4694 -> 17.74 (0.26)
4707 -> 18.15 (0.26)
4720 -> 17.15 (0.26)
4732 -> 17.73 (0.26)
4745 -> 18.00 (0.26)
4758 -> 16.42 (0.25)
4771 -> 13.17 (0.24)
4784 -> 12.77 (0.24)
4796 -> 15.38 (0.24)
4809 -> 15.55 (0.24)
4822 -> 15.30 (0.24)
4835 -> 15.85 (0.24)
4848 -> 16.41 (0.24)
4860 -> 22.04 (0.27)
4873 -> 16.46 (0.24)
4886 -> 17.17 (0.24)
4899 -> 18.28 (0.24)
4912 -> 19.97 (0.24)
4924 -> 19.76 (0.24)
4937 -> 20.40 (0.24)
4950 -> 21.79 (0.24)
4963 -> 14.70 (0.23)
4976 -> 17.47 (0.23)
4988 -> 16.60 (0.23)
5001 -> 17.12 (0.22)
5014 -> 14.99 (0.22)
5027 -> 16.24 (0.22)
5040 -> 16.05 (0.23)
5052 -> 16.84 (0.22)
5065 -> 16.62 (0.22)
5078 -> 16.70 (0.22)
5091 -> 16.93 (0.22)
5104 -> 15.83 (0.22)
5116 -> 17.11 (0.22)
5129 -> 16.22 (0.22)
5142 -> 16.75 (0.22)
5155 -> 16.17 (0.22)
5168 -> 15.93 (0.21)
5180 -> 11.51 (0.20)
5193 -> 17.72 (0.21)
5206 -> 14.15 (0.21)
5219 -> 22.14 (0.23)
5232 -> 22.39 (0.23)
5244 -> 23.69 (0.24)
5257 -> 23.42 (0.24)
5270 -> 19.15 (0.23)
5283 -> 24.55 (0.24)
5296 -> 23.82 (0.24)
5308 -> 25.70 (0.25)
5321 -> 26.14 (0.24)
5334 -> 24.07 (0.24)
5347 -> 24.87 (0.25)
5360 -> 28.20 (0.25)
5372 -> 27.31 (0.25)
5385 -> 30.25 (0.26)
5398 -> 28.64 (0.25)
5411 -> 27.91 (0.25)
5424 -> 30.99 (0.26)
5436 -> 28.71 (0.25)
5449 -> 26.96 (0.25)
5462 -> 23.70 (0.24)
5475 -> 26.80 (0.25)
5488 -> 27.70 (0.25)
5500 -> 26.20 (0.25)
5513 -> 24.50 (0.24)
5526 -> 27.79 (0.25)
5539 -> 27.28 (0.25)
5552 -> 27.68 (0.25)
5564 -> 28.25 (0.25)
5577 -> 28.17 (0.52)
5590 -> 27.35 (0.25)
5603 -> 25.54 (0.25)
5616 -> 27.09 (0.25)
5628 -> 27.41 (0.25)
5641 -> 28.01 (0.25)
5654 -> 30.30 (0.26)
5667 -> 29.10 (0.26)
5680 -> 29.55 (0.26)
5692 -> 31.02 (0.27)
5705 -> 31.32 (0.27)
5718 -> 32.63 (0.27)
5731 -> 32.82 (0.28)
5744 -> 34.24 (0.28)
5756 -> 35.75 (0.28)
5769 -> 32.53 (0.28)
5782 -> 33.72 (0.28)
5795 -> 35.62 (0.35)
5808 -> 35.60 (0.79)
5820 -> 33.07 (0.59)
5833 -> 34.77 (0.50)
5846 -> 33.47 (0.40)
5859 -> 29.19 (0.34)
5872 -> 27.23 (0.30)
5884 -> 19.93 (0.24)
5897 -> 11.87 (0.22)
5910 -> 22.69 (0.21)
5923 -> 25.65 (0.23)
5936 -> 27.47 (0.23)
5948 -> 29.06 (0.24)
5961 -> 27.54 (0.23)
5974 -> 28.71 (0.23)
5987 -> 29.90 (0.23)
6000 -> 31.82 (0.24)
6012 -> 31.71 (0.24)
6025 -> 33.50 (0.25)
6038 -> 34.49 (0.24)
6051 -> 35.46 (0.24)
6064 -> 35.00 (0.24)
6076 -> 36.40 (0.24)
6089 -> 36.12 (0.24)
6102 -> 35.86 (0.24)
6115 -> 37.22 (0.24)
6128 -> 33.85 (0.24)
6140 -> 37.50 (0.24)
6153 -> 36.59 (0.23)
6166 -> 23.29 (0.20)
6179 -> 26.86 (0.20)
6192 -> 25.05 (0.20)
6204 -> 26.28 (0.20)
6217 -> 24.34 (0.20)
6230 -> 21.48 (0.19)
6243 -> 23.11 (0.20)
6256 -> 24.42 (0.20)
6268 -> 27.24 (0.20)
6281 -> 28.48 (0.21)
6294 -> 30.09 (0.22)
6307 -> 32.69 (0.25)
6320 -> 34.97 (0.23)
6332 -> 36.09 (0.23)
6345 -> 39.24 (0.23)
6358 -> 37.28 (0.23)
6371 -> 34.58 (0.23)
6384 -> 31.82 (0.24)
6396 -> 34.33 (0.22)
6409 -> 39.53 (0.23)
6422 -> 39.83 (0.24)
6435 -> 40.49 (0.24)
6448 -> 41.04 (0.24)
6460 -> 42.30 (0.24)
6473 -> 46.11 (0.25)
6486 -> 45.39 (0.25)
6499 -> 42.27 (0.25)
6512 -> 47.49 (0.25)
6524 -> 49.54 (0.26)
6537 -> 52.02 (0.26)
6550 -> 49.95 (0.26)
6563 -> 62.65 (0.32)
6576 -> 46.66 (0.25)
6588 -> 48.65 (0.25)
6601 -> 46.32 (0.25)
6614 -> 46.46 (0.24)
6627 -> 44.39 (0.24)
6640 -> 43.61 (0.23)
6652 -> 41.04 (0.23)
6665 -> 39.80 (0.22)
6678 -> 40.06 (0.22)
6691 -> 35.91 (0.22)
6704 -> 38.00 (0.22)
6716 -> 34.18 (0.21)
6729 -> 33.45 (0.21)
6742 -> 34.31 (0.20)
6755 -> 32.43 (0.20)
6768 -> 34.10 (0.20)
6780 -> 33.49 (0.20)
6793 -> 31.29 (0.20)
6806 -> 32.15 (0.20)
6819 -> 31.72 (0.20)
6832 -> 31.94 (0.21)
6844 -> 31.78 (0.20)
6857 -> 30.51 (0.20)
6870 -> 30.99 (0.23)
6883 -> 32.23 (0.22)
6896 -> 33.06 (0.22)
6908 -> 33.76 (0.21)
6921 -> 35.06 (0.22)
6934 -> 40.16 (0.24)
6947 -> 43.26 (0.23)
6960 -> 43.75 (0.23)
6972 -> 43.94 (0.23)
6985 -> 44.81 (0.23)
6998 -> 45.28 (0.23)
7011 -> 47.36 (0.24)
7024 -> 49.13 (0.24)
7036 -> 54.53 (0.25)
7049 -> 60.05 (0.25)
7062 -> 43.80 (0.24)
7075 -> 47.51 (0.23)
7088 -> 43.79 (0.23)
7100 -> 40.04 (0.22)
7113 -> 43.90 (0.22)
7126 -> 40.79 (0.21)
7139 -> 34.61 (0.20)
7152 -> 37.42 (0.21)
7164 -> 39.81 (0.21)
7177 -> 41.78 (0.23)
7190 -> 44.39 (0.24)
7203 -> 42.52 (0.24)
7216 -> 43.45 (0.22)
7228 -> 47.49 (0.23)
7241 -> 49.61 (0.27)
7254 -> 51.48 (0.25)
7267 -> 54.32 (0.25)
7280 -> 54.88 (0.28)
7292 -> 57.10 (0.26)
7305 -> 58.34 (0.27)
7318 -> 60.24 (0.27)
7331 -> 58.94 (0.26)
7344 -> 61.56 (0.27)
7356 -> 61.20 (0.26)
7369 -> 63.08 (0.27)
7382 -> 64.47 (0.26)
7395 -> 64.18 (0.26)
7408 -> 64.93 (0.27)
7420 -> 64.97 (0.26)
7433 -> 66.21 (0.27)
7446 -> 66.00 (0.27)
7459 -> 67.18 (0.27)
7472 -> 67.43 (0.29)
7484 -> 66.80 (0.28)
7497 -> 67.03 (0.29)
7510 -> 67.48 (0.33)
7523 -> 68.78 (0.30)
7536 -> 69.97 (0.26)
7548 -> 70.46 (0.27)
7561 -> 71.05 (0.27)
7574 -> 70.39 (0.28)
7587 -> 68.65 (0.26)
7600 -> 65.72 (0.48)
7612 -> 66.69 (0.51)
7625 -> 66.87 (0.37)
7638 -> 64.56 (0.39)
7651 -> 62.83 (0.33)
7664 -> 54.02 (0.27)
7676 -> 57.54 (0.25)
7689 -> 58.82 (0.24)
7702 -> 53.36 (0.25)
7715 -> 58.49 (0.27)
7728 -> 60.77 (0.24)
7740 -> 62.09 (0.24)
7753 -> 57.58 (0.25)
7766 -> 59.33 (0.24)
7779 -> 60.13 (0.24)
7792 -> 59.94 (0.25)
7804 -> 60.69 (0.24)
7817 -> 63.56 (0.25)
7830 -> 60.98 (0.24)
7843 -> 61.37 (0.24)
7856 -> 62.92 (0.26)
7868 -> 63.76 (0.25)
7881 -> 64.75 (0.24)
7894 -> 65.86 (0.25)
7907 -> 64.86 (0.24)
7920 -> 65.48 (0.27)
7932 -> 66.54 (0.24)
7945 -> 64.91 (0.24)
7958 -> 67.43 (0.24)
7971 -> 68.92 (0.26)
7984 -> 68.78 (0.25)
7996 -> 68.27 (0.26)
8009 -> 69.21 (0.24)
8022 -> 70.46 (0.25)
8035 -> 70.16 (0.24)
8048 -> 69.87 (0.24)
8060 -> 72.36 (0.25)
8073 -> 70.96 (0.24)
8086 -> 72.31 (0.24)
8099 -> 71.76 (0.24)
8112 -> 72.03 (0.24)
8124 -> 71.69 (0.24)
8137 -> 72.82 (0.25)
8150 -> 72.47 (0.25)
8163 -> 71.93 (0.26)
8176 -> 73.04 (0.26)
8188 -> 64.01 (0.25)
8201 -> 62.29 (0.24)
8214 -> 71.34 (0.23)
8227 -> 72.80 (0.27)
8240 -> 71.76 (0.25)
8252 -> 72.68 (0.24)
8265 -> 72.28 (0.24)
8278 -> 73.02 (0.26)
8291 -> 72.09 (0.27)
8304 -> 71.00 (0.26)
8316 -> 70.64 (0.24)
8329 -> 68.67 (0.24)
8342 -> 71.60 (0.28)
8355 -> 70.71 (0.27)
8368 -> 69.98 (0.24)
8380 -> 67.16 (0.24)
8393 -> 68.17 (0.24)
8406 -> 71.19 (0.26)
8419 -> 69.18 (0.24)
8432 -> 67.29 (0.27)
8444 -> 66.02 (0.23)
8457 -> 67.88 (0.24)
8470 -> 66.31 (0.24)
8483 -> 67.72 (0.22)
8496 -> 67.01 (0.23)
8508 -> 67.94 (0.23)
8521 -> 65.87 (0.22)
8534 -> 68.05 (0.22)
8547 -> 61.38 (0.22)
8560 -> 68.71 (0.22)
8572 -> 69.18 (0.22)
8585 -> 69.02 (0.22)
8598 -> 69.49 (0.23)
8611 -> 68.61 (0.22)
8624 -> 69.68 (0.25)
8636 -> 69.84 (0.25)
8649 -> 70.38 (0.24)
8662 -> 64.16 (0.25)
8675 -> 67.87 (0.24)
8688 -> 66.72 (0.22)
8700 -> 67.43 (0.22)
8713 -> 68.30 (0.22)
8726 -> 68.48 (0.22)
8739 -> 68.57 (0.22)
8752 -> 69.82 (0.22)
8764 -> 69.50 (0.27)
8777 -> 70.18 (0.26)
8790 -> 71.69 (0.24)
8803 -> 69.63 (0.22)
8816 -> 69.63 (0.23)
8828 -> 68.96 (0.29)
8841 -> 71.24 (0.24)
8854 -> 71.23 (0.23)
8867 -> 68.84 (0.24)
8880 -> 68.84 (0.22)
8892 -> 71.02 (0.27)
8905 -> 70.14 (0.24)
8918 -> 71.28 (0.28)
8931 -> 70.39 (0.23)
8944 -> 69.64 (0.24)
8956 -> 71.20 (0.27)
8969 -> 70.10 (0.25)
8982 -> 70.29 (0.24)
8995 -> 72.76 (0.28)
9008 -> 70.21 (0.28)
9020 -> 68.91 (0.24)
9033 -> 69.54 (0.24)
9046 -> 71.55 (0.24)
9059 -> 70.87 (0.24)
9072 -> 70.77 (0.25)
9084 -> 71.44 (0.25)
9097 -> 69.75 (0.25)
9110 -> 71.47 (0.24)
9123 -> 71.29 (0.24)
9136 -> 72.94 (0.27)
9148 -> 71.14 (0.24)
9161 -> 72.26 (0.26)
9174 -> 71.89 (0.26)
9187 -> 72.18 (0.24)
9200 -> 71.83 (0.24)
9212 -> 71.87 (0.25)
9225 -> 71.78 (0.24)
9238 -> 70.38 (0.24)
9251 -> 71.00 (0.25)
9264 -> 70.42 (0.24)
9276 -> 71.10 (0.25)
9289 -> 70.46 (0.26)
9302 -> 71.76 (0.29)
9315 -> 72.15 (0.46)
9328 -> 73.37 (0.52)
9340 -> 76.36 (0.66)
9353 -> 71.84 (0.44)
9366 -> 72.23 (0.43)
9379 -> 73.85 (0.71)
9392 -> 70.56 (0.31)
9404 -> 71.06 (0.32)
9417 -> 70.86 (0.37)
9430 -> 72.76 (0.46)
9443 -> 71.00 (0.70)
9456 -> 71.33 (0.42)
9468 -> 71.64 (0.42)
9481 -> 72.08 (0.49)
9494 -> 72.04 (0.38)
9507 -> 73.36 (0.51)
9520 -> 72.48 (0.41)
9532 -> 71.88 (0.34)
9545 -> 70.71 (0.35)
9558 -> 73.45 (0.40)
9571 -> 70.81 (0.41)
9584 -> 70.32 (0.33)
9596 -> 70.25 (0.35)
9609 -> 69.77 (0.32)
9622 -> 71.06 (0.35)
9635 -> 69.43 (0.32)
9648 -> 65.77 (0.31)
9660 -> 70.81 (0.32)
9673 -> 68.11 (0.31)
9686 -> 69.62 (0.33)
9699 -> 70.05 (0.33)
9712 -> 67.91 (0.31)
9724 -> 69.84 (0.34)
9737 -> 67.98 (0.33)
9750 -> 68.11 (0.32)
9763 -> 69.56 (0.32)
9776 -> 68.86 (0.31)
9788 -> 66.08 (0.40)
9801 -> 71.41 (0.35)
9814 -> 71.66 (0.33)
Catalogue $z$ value 0.00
